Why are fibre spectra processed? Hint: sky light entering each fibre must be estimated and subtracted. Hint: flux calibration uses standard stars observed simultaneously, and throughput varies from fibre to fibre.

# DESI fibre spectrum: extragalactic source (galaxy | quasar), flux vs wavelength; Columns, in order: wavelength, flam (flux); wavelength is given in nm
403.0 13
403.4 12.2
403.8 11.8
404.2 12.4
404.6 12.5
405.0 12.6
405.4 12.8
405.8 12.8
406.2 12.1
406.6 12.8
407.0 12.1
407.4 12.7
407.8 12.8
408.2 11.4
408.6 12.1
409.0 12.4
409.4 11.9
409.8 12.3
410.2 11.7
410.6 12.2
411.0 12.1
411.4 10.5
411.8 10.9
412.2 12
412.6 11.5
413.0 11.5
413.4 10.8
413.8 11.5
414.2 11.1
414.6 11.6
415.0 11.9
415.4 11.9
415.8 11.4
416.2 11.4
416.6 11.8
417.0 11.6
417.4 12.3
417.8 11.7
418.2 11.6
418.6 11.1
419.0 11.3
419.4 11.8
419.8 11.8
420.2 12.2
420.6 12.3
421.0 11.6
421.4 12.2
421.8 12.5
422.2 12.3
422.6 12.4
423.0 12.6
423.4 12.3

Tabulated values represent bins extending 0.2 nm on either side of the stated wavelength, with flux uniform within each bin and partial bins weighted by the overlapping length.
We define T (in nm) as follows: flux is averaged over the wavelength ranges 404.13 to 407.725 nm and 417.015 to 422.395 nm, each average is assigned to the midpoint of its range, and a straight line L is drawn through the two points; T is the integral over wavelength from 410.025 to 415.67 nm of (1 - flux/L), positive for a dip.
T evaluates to 0.33 nm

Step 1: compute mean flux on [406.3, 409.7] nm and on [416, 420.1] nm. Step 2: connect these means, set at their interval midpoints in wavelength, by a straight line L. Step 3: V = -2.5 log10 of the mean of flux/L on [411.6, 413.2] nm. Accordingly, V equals 0.05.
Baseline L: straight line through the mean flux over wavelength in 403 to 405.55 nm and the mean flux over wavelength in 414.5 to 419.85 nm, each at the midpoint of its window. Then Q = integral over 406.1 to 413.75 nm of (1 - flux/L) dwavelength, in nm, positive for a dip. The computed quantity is 0.14 nm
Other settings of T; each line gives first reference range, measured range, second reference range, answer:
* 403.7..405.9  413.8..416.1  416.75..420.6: 0.07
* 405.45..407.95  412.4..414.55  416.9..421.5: 0.15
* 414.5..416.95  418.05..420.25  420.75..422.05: 0.06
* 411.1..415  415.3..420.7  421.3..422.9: 0.08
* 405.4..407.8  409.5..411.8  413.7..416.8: 0.08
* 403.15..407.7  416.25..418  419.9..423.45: 0.07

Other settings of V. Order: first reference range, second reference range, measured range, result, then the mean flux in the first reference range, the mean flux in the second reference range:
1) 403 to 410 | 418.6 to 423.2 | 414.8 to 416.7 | 0.044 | 12.4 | 12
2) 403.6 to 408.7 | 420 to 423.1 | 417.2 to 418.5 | 0.043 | 12.4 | 12.3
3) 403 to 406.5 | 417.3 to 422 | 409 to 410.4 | 0.020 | 12.4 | 11.9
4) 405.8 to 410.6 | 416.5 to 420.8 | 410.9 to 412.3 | 0.075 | 12.2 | 11.8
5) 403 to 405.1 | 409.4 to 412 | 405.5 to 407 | -0.036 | 12.4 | 11.6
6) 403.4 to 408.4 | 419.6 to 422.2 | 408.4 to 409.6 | 0.018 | 12.4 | 12.1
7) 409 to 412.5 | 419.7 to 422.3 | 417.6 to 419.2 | 0.056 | 11.7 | 12.1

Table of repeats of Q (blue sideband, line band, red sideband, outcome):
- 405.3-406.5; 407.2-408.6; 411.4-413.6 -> -0.012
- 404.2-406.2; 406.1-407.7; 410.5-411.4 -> -0.016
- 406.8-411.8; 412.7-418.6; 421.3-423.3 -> 0.302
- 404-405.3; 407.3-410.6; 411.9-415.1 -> -0.039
